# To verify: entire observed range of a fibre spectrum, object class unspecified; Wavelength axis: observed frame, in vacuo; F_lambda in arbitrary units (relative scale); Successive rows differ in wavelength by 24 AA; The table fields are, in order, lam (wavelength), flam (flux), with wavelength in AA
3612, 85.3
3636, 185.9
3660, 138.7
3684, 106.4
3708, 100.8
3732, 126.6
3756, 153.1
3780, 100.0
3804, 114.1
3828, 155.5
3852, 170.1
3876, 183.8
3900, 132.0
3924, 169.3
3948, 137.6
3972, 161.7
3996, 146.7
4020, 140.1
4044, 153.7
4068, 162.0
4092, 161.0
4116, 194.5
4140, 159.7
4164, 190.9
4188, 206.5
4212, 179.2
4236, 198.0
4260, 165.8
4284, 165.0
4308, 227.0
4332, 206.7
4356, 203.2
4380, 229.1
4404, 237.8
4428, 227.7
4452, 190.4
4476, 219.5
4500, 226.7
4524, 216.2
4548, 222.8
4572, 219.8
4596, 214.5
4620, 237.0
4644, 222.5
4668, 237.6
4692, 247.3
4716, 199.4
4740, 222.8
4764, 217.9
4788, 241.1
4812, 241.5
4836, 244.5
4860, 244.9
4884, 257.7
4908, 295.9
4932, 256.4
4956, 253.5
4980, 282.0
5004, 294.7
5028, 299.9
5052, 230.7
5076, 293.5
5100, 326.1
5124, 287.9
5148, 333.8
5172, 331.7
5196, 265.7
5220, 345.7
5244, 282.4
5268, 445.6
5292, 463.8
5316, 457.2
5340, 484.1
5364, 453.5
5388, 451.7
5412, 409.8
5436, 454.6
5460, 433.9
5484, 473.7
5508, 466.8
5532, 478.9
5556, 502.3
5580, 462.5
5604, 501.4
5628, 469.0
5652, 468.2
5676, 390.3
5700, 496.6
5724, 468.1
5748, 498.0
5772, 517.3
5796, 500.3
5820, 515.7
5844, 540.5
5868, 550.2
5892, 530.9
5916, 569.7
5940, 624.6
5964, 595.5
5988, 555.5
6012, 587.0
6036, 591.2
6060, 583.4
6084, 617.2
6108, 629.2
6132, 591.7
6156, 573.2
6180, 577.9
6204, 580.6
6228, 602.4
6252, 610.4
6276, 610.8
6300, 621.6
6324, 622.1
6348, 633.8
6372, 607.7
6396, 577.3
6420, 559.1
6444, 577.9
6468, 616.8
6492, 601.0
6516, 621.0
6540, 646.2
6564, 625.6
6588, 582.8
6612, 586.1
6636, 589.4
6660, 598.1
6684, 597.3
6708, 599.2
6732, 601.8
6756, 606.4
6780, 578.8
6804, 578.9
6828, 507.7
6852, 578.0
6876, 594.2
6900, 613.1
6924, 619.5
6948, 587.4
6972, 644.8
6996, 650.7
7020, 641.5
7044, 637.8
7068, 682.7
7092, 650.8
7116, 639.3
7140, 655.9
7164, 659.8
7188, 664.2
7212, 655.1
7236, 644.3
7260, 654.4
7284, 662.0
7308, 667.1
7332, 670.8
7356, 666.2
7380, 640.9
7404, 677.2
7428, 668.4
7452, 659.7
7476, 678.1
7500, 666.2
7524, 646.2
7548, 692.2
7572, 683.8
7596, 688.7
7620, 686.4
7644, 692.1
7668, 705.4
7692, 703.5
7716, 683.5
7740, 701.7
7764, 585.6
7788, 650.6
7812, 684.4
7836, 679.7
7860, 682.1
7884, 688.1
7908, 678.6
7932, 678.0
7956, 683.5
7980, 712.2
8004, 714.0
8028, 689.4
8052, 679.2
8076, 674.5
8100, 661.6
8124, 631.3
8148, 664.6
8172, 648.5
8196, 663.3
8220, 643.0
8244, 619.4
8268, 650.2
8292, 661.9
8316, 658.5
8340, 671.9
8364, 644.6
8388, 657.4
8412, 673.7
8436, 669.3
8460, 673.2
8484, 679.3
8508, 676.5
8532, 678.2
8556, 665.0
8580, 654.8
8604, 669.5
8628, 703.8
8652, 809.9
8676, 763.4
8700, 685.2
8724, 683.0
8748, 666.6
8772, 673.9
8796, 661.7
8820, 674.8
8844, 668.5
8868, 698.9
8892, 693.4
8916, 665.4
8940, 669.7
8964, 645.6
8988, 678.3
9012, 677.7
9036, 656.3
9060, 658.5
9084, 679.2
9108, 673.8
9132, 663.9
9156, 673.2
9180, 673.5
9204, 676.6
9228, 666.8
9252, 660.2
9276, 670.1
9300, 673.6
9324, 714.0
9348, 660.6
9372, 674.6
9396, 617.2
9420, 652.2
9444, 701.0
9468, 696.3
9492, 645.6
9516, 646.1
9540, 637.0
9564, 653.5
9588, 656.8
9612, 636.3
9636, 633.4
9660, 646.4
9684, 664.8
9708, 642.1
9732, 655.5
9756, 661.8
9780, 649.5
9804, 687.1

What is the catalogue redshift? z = 0.32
